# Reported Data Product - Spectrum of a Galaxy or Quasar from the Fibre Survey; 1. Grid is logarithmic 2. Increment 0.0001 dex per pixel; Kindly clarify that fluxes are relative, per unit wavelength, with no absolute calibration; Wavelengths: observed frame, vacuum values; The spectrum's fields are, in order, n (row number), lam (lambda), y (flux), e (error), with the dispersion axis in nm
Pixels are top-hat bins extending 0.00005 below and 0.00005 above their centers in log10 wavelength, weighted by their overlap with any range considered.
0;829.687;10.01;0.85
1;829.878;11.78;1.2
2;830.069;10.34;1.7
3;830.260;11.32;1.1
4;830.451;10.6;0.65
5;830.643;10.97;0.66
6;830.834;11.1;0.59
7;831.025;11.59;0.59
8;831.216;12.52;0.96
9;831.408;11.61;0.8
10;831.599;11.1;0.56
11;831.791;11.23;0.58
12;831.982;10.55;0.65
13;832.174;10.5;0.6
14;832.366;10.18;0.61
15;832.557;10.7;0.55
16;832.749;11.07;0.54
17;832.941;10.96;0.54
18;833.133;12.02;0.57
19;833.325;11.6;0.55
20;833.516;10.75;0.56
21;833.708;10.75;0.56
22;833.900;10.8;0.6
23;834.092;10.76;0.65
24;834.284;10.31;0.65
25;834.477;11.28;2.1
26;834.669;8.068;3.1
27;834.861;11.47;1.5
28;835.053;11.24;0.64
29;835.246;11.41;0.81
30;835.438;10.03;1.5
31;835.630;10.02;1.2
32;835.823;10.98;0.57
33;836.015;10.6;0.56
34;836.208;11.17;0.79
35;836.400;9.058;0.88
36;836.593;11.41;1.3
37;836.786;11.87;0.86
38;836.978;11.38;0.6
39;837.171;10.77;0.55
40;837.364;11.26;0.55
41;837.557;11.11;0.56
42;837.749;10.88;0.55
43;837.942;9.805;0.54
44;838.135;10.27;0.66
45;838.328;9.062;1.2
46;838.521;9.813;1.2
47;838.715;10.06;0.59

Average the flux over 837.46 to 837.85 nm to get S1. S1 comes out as 11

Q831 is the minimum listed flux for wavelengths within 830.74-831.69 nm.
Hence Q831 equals 11.1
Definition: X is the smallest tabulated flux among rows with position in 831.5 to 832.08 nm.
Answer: 10.55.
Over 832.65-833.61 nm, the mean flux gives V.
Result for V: 11.3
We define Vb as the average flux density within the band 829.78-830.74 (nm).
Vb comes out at 11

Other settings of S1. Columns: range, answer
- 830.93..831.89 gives 11.6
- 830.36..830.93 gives 10.9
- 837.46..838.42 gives 10.2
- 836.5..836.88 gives 11.6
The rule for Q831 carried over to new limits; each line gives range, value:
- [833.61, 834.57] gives 10.31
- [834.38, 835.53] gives 8.068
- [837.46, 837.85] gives 10.88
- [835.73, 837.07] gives 9.058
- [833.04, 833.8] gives 10.75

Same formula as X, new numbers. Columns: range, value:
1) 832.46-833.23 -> 10.7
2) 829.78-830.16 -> 10.34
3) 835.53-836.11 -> 10.02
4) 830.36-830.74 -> 10.6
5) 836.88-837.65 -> 10.77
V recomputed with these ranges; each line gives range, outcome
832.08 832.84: 10.6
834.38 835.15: 10.5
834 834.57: 10.8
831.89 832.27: 10.5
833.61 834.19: 10.8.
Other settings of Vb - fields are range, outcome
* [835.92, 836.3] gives 10.9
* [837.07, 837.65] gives 11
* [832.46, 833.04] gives 10.9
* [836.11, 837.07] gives 11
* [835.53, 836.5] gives 10.4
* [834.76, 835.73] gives 10.8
